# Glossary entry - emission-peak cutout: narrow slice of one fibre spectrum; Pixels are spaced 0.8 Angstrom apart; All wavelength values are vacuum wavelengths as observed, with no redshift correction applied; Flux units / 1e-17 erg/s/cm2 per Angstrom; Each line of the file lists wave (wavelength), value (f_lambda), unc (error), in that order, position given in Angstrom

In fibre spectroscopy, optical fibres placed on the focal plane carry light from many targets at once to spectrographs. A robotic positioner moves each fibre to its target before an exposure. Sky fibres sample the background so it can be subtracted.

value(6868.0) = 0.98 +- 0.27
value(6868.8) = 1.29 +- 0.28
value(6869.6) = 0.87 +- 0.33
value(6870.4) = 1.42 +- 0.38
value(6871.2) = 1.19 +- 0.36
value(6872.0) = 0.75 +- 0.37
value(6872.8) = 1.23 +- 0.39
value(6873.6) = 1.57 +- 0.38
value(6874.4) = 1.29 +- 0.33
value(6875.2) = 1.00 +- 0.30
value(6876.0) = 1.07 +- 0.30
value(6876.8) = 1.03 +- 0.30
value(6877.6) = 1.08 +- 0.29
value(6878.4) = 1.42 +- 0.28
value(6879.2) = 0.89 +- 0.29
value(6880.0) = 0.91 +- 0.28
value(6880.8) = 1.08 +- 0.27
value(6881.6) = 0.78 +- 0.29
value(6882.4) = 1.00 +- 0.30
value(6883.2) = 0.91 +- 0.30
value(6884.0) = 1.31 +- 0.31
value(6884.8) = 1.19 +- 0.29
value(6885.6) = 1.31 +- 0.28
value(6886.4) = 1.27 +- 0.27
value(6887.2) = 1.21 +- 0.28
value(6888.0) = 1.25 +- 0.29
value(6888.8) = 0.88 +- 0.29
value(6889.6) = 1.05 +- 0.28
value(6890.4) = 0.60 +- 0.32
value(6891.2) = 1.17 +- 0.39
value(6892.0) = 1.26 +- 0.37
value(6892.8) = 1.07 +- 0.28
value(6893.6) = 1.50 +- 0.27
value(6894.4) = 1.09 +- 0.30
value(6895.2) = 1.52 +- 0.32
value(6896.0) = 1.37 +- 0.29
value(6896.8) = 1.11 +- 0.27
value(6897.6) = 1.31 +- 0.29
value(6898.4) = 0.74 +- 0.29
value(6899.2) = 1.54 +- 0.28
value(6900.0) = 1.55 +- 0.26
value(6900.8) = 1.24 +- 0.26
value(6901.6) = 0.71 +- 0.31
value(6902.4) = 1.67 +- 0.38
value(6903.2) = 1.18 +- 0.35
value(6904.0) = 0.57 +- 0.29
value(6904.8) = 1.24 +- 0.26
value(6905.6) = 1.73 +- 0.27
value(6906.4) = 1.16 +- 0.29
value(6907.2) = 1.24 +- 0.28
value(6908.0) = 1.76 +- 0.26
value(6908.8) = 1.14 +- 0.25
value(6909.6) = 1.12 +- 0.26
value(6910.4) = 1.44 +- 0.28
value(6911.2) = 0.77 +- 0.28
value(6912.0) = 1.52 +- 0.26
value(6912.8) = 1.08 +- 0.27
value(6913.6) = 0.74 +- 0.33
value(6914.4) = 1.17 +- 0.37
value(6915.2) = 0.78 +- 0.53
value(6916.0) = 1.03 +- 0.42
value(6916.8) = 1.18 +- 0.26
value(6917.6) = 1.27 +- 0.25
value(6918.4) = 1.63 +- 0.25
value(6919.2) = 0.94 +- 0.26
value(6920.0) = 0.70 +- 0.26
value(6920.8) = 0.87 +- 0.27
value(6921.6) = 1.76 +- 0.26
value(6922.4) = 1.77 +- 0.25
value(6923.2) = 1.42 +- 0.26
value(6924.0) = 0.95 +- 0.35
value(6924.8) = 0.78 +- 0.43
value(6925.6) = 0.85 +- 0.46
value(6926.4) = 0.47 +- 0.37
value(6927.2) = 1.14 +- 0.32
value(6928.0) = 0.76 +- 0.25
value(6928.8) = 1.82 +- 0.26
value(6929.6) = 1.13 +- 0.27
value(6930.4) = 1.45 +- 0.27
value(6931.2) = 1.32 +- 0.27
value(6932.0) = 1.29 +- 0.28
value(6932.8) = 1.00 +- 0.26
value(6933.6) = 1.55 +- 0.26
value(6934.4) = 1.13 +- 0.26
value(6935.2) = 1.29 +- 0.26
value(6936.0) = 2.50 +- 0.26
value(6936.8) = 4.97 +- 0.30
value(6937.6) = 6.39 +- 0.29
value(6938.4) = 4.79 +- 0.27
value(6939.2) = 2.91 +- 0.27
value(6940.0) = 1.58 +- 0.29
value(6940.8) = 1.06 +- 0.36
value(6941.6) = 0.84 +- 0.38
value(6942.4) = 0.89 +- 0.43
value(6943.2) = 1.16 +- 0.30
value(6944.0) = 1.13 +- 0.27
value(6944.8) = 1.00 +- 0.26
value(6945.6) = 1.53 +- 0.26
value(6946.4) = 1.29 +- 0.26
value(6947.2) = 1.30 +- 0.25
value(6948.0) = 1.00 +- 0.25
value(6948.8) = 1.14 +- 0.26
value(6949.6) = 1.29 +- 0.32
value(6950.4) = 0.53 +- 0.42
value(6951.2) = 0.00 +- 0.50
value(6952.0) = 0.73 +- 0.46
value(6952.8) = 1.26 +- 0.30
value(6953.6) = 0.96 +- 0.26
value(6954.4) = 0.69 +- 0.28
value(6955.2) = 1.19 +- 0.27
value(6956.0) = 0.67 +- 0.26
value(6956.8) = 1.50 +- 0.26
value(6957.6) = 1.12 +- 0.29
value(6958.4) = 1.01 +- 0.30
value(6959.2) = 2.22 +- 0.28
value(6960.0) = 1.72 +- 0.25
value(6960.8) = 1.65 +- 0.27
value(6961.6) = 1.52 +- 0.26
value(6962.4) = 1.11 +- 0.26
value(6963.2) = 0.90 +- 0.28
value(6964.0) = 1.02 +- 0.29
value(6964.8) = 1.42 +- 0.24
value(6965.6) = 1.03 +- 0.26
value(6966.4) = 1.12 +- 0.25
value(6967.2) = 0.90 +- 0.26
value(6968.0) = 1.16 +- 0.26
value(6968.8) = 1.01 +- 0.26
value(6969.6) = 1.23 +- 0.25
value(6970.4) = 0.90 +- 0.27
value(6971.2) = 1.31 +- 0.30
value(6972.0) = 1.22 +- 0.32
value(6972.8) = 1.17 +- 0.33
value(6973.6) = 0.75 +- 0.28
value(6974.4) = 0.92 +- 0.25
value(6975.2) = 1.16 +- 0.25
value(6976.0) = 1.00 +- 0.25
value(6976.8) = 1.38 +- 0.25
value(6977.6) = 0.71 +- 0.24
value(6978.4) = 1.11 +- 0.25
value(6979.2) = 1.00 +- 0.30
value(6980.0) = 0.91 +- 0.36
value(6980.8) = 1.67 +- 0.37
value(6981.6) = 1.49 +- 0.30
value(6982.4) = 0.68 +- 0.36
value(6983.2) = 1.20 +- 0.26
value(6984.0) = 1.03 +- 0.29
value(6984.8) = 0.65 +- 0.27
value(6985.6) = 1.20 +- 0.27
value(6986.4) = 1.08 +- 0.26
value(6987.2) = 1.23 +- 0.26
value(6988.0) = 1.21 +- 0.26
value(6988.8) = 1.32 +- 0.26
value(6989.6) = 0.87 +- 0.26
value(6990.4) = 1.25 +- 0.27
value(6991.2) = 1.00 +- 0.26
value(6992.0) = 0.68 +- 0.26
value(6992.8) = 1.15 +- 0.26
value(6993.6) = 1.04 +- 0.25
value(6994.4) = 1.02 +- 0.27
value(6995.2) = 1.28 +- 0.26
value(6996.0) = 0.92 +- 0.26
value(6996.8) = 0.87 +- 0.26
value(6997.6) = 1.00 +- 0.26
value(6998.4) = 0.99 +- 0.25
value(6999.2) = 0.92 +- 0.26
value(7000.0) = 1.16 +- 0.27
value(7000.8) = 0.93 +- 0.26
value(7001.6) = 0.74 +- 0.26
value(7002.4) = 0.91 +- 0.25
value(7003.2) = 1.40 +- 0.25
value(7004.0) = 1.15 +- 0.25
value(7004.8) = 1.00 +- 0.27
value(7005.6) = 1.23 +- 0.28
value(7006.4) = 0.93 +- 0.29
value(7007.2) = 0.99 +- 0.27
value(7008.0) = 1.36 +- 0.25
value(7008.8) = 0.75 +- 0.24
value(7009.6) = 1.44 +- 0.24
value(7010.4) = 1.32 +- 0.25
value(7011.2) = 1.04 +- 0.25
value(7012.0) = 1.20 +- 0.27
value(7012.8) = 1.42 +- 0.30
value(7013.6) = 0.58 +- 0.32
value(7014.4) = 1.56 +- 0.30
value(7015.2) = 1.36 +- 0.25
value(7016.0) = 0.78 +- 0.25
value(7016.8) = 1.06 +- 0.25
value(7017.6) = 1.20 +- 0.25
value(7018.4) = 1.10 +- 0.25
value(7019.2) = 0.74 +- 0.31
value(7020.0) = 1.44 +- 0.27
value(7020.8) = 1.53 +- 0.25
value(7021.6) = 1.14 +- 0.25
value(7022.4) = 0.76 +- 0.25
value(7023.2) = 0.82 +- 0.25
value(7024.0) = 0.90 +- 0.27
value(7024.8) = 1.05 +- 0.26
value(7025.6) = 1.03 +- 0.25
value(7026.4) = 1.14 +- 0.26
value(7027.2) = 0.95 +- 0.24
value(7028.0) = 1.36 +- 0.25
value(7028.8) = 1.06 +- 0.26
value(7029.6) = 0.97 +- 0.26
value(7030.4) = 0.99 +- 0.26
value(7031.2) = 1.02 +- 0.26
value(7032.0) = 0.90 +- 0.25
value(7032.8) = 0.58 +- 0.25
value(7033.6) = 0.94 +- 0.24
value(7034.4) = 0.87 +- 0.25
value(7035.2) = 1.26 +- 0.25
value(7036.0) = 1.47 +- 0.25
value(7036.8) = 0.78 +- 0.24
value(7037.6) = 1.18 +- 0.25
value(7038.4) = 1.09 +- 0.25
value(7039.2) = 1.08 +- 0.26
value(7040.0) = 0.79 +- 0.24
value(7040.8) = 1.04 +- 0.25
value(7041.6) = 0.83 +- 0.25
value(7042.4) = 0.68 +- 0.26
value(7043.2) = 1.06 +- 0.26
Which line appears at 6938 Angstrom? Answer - Halpha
